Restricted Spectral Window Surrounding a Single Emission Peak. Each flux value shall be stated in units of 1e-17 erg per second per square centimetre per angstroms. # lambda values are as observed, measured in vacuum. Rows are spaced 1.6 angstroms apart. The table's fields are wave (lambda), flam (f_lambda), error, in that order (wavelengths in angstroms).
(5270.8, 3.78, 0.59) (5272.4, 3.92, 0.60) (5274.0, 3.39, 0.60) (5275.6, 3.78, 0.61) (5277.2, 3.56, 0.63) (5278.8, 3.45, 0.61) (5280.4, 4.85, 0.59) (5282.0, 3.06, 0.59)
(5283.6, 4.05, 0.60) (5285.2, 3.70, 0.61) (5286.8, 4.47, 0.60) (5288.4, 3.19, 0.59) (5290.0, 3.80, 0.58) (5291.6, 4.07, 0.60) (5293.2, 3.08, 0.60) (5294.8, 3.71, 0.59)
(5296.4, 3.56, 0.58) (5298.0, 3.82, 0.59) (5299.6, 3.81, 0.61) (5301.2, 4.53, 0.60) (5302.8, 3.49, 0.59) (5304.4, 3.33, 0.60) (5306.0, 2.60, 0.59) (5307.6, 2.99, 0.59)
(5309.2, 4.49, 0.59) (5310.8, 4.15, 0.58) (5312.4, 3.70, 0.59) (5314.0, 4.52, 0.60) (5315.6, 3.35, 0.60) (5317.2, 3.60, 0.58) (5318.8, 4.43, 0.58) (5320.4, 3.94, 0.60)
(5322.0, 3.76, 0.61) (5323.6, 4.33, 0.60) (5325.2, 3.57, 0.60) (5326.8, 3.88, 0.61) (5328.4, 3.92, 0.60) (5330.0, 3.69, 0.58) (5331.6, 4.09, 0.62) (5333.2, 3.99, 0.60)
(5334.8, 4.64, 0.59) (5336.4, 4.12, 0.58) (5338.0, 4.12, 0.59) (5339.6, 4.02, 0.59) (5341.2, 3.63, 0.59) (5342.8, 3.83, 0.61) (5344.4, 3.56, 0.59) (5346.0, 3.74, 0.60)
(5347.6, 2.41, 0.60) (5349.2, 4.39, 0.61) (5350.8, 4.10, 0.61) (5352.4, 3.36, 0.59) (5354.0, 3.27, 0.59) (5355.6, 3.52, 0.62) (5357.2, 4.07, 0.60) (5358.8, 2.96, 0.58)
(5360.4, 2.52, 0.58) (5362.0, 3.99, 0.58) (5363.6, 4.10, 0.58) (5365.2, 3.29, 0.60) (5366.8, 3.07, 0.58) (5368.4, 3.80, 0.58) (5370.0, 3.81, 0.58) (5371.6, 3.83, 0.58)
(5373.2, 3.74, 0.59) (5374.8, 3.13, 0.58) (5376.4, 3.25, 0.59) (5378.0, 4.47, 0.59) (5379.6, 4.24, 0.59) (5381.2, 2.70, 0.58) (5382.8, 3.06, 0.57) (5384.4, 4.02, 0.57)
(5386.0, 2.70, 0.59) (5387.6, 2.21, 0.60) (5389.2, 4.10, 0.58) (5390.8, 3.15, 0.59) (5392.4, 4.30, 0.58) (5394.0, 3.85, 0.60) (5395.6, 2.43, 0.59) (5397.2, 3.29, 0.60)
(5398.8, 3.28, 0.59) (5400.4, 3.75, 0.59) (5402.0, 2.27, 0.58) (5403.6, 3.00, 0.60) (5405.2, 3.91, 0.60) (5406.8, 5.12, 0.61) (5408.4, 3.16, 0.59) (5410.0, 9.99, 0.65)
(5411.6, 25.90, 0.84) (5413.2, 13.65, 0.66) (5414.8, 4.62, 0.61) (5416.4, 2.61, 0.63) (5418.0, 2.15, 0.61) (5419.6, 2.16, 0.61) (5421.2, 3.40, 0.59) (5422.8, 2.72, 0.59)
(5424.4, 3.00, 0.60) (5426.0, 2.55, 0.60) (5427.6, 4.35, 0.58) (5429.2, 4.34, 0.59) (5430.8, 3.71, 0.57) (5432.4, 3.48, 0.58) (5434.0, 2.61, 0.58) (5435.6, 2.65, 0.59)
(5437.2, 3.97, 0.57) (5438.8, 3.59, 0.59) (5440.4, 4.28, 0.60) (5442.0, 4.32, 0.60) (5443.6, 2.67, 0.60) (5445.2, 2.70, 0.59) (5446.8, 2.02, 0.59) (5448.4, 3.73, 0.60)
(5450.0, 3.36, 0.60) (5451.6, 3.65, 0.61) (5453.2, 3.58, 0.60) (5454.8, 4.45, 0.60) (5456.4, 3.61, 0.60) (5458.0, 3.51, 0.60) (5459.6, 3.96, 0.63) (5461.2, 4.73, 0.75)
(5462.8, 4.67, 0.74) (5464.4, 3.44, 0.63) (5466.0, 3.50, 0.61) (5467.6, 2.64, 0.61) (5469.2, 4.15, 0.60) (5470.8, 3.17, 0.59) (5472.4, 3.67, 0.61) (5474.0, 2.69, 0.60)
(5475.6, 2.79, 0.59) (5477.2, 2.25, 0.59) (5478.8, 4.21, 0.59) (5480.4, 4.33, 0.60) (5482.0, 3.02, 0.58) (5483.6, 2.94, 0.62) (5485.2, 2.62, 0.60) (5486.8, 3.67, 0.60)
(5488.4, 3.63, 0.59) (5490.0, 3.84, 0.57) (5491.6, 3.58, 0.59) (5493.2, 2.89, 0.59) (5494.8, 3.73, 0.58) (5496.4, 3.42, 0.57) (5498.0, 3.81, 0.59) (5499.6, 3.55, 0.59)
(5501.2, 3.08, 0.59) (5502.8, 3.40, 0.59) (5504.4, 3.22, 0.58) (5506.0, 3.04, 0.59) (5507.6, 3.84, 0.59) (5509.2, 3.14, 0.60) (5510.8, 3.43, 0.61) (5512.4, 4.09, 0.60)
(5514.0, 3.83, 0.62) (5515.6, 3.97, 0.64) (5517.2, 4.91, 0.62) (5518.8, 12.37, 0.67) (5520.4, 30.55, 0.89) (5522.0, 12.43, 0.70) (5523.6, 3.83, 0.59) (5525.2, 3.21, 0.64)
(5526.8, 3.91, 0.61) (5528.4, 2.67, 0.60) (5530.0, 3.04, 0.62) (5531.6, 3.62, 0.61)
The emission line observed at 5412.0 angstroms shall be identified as H-beta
